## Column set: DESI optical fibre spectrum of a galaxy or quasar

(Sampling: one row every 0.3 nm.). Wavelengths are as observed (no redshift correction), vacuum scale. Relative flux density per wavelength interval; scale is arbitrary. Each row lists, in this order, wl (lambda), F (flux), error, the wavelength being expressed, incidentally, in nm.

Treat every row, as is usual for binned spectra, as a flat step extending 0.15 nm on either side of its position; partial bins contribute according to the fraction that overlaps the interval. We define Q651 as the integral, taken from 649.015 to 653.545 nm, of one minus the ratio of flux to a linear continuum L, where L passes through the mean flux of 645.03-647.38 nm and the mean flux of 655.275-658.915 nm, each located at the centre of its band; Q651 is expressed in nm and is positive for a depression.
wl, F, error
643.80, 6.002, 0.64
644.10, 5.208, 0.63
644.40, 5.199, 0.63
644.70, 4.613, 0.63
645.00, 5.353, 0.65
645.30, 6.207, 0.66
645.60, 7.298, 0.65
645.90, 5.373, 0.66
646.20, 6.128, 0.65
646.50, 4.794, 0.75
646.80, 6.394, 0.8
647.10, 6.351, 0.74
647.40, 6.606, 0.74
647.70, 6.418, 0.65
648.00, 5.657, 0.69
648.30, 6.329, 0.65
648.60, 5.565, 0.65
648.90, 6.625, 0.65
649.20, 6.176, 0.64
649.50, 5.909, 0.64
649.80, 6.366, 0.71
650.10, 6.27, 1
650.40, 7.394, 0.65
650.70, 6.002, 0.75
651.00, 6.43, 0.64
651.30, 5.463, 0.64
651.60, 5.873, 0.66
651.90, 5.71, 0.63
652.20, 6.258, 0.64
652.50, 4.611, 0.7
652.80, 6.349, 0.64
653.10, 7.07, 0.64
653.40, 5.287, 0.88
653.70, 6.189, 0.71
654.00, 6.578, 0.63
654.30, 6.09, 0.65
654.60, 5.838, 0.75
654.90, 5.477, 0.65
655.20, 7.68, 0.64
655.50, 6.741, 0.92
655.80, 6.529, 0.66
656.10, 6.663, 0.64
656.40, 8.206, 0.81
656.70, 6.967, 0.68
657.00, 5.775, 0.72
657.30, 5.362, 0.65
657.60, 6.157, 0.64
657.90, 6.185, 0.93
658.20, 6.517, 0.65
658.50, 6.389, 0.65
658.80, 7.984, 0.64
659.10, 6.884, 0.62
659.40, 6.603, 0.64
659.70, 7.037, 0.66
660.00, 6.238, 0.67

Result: 0.18 nm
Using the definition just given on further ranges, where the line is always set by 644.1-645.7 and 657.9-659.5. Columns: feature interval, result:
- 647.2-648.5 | -0.08 nm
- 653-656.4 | 0.02 nm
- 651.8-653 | 0.09 nm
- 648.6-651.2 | -0.11 nm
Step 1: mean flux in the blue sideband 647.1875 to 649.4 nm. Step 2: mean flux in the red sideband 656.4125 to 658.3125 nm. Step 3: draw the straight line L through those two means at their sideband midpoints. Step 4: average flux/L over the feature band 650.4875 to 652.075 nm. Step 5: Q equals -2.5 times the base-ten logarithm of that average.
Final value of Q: 0.05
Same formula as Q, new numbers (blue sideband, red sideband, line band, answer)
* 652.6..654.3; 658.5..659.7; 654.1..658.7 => 0.032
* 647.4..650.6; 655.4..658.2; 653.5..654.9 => 0.063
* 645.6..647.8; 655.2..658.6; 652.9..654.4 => 0.026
